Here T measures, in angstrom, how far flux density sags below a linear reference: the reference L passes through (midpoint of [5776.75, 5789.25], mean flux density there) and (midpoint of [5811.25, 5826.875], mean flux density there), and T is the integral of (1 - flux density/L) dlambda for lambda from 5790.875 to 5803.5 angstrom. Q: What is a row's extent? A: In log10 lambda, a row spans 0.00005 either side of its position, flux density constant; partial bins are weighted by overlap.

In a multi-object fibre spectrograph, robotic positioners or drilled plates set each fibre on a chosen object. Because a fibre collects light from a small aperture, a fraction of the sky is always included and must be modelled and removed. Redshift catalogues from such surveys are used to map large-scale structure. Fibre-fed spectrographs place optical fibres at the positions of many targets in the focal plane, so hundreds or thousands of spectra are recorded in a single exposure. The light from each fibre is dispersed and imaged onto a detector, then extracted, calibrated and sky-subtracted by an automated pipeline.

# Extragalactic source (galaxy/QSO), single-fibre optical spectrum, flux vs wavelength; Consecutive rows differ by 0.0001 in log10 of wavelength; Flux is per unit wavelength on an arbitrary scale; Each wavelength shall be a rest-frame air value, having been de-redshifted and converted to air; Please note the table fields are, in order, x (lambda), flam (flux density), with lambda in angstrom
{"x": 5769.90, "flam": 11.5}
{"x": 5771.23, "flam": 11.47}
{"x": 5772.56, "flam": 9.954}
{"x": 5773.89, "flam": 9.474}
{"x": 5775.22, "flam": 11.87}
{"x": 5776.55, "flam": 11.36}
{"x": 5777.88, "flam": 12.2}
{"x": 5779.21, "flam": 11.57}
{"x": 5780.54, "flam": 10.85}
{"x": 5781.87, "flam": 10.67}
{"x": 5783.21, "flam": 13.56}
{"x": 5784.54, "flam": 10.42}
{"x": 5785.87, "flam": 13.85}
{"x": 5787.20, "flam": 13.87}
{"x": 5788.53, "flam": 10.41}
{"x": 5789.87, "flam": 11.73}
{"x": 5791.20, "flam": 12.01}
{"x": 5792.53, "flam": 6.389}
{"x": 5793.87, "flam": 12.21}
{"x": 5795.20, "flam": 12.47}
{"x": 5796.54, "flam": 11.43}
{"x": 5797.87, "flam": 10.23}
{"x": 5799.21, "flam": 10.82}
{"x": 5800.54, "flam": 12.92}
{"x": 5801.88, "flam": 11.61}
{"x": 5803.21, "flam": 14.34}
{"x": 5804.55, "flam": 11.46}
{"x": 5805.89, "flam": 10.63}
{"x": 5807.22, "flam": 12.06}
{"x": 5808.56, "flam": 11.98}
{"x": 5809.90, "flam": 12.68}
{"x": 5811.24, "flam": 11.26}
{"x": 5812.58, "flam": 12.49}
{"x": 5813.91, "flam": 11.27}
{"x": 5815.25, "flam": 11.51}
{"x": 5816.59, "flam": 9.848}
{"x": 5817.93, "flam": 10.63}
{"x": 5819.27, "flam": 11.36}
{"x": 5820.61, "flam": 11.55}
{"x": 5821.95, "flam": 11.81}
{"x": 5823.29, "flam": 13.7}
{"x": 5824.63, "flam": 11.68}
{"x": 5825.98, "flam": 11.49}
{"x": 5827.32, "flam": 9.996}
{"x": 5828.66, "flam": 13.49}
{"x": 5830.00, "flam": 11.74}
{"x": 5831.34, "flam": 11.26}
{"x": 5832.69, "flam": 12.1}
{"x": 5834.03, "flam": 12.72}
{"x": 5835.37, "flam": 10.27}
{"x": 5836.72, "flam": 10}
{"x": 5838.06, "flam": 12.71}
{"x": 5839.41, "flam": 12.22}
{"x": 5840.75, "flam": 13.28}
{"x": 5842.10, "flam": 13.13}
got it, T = 0.4 angstrom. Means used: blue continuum 11.9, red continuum 11.5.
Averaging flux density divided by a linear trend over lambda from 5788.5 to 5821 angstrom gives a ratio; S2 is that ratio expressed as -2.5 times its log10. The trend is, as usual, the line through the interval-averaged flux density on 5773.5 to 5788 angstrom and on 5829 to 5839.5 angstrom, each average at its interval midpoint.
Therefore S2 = 0.03 mag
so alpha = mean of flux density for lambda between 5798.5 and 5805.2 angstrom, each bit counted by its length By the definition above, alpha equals 12.2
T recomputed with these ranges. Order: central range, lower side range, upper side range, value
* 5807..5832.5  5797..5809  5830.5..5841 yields 0.2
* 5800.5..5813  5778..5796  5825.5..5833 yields -0.5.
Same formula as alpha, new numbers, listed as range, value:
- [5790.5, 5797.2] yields 10.9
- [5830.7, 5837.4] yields 11.3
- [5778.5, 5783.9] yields 11.7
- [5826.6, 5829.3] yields 11.7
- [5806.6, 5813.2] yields 12.1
